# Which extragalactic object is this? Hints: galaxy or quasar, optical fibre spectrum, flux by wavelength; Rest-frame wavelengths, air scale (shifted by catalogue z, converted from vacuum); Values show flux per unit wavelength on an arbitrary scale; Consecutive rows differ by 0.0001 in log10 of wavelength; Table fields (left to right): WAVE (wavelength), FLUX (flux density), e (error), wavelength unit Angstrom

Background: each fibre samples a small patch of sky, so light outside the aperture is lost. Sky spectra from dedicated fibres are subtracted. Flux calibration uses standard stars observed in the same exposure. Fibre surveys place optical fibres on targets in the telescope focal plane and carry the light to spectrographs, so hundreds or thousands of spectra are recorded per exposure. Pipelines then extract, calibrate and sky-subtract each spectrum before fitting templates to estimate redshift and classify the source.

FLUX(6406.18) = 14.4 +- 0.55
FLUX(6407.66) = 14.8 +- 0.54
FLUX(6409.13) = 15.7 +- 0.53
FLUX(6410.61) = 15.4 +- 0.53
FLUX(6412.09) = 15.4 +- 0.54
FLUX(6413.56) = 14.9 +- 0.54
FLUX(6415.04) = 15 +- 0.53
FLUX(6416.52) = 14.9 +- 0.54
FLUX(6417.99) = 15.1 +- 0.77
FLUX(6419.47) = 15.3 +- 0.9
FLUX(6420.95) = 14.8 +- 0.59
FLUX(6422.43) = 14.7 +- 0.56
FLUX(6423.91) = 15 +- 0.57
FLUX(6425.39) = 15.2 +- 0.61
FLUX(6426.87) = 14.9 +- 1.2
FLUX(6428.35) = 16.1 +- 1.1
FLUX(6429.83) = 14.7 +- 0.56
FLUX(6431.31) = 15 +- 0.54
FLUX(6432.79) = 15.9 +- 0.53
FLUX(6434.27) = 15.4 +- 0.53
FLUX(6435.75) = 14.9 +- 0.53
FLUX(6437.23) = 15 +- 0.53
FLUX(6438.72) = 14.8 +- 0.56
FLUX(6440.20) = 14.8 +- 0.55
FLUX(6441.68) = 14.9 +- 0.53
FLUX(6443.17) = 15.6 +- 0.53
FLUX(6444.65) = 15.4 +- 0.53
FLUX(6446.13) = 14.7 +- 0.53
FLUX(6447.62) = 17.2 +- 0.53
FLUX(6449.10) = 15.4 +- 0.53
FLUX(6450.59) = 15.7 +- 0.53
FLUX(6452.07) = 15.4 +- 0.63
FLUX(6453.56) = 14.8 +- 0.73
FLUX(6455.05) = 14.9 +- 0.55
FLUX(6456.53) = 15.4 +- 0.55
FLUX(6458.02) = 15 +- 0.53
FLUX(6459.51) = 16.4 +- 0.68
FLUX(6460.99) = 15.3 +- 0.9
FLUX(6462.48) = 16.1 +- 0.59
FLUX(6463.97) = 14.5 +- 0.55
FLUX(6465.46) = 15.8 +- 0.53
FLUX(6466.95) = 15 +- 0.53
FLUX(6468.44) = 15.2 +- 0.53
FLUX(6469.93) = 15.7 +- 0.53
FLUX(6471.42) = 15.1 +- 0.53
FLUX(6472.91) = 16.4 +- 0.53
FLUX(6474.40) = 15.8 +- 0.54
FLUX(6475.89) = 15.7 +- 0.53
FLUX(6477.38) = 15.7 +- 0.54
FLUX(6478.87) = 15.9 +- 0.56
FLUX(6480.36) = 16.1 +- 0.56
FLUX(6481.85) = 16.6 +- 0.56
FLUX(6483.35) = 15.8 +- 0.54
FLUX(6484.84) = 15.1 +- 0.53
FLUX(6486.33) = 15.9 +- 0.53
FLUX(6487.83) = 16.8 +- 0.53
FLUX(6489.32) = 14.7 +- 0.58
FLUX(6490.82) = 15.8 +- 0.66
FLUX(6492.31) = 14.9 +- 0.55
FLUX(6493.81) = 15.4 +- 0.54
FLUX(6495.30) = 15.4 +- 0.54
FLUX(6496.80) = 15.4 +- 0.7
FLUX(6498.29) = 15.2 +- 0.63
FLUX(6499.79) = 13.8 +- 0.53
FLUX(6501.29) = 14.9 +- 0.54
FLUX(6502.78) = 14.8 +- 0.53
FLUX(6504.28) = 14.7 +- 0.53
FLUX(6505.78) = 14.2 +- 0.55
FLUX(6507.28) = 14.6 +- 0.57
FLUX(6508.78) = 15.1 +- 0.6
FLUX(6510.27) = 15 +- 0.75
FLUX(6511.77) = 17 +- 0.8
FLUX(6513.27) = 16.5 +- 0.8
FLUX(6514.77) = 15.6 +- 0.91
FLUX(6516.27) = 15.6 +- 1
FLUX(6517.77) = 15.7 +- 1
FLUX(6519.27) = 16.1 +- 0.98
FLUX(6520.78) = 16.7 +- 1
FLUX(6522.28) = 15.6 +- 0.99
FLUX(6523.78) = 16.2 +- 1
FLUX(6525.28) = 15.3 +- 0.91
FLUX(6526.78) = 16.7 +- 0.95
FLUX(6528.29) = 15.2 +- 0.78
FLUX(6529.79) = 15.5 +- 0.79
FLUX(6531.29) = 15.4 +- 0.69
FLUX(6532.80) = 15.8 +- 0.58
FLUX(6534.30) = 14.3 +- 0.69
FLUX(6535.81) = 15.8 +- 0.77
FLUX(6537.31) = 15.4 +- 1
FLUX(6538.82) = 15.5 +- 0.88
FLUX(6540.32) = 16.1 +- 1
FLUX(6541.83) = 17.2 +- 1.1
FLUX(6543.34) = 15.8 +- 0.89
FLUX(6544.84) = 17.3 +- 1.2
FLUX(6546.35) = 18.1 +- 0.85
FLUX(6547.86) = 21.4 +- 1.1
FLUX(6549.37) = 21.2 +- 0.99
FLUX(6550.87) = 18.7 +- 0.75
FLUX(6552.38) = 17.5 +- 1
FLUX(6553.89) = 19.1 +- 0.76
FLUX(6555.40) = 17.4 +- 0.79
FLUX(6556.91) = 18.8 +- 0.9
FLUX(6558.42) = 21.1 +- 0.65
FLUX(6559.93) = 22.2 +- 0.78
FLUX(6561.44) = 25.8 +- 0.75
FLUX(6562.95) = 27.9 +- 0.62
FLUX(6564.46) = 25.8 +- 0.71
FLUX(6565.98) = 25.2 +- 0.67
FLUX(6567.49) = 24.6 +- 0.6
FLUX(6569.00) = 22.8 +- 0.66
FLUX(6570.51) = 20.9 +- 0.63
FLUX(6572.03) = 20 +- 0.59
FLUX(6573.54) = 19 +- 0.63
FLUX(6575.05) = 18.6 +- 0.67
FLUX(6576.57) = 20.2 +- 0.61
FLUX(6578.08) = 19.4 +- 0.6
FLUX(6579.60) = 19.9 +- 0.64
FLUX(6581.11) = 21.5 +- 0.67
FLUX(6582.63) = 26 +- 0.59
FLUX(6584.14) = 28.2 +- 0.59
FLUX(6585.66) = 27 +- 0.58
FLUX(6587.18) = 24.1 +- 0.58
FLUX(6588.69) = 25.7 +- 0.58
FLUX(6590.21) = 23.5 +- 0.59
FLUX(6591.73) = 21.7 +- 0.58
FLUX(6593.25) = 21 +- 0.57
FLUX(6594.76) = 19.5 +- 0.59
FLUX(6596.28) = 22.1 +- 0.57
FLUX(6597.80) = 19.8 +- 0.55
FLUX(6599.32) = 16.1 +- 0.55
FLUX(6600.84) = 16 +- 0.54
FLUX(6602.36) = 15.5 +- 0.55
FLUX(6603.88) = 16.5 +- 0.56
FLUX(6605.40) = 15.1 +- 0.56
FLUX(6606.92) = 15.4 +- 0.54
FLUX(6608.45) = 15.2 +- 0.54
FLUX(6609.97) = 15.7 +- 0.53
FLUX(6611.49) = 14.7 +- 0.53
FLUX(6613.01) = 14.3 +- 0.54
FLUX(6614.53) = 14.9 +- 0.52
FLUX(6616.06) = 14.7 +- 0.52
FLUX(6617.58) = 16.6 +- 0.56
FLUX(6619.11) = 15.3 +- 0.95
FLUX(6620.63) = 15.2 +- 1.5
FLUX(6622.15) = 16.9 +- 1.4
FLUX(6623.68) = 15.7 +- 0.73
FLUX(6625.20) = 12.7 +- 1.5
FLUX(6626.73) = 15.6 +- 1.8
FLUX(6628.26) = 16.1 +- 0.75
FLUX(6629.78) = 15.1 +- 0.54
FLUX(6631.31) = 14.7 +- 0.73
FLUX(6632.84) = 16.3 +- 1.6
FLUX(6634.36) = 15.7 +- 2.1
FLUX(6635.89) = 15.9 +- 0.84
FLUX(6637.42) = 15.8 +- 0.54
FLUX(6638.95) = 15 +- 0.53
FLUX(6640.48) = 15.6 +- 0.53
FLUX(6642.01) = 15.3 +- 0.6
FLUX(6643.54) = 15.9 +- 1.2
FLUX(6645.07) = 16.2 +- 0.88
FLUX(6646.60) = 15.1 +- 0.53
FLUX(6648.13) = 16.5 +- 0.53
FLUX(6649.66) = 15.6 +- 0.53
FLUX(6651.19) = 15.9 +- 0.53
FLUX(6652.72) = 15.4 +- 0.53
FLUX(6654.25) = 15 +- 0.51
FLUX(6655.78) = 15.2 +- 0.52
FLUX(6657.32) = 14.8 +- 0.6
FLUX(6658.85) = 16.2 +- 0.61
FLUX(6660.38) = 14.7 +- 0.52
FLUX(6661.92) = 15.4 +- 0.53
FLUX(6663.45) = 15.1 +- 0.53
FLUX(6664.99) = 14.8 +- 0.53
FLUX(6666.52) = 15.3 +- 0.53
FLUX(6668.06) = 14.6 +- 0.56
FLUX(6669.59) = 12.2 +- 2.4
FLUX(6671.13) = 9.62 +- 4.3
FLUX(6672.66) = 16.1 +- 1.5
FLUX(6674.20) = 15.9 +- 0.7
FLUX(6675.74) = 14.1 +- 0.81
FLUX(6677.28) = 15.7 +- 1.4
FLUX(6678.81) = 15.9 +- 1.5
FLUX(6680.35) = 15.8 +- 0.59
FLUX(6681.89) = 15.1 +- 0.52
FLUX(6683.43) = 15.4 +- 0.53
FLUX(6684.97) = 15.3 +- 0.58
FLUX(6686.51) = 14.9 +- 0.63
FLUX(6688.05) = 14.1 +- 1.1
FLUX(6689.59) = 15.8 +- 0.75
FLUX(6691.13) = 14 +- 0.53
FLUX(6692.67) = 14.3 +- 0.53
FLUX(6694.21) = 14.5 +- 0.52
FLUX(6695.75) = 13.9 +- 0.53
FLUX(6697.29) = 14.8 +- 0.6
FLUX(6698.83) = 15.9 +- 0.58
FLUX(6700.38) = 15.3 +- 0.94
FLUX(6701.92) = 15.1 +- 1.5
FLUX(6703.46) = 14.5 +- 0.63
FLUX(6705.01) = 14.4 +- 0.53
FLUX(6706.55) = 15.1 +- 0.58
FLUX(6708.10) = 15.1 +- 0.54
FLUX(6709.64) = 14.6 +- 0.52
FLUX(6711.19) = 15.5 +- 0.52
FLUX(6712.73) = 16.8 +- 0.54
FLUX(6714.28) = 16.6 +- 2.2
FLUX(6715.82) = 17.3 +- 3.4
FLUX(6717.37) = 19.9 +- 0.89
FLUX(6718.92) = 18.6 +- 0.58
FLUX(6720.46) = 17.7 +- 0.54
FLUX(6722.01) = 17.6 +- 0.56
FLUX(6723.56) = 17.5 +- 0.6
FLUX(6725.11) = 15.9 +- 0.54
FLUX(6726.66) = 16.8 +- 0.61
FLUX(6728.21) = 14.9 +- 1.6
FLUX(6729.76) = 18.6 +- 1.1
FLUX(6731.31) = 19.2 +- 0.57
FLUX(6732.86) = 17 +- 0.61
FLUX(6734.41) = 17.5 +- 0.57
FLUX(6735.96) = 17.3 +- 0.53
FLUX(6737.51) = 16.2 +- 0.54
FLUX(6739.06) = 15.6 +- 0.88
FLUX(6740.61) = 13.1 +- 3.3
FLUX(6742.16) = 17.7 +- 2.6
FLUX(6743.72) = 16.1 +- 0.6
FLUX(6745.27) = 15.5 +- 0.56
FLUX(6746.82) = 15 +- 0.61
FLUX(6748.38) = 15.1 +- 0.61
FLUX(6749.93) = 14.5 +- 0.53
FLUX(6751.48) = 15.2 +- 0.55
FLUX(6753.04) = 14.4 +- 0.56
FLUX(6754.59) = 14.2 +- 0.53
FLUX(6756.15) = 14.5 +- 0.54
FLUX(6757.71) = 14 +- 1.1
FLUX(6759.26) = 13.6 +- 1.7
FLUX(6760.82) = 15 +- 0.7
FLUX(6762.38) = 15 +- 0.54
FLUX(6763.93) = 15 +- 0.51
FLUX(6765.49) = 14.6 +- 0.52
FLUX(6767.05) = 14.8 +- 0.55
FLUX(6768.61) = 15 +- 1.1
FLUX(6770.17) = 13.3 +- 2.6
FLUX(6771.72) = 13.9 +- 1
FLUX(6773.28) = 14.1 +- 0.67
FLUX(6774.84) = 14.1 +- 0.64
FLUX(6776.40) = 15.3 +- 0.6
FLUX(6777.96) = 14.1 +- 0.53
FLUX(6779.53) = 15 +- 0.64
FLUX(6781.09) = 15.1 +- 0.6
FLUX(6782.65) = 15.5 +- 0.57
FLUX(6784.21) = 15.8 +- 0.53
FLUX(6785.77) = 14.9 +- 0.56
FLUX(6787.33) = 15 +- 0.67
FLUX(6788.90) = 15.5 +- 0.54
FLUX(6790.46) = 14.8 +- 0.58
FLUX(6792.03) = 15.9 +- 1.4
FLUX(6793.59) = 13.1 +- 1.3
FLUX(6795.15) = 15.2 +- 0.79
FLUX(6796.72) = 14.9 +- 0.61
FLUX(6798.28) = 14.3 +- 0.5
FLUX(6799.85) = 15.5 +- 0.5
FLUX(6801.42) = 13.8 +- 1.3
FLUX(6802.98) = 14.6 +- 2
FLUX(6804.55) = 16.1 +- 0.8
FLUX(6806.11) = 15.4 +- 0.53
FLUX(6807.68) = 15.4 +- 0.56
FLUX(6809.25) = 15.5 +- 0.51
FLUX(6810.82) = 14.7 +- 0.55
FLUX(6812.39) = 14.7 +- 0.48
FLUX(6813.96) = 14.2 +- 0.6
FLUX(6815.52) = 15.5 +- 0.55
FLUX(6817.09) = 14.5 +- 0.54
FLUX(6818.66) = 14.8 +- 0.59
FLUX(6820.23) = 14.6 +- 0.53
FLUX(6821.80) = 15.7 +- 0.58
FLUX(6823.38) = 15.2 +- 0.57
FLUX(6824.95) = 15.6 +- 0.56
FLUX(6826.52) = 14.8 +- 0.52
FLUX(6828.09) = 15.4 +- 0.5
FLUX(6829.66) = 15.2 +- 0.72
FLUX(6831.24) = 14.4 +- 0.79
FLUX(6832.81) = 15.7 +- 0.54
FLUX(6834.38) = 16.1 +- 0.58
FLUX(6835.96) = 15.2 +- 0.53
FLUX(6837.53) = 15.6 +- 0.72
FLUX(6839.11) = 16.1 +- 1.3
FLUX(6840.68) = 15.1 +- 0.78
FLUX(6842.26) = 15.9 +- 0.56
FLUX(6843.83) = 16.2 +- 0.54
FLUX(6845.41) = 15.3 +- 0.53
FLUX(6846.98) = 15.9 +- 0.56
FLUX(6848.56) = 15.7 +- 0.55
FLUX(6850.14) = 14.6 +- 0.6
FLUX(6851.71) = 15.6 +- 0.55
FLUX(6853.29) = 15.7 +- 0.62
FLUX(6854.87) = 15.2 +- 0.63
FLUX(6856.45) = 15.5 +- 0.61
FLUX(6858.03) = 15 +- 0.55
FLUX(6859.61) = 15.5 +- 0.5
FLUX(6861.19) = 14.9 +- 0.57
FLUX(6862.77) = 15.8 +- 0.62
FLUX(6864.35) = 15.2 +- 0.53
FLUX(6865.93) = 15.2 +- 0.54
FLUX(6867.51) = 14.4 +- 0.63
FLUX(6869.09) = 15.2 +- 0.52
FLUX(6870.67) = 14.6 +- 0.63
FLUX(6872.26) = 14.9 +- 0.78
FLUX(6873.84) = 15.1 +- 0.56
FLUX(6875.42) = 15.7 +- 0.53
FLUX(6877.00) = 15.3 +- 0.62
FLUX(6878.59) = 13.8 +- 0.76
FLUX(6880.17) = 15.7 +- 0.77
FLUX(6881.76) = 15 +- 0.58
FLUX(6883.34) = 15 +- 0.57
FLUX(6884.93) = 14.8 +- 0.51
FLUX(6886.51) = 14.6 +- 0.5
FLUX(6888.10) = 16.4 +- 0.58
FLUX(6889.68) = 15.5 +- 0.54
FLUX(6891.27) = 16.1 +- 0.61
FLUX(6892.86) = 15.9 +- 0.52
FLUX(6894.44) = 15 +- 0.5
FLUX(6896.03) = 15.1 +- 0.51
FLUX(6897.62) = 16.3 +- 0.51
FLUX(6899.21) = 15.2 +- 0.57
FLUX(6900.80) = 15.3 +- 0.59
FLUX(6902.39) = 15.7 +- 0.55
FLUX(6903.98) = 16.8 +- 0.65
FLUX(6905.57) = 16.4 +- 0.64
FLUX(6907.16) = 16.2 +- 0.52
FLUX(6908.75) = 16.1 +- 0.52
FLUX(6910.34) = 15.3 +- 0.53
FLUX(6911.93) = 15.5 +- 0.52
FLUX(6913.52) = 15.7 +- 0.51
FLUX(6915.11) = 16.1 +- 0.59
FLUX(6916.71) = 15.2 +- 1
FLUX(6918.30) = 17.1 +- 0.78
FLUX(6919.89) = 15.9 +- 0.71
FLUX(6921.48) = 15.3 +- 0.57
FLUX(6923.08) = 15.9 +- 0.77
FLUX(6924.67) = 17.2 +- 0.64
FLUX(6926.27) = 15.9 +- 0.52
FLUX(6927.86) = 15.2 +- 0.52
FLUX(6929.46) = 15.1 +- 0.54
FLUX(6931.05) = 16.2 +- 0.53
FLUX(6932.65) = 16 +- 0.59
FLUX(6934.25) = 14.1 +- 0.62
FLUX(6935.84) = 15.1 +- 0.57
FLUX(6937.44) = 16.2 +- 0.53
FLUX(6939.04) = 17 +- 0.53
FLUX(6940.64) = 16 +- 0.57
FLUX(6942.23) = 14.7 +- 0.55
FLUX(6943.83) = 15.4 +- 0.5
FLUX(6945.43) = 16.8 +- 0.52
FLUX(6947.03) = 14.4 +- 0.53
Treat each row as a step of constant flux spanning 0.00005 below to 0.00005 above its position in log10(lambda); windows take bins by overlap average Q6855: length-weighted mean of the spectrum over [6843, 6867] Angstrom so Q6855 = 15.4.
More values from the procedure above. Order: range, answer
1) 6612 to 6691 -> 15.2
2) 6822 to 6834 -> 15.2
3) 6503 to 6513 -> 15.2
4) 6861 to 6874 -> 15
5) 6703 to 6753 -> 16.3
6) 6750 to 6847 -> 15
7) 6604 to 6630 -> 15.3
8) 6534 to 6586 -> 20.5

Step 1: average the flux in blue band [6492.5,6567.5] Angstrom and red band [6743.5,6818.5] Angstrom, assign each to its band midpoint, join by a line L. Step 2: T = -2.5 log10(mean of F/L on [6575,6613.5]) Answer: -0.18 mag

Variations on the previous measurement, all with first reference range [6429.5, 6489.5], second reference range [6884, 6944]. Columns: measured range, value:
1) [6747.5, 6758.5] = 0.08 mag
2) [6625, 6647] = 0.01 mag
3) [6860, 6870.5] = 0.04 mag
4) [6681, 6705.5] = 0.06 mag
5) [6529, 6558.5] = -0.12 mag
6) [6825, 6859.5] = 0.02 mag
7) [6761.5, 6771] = 0.07 mag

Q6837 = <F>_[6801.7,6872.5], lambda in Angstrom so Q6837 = 15.2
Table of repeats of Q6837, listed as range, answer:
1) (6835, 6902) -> 15.3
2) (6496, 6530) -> 15.5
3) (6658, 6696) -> 14.8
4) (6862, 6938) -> 15.5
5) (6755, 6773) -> 14.4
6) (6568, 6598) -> 22.1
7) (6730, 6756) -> 15.9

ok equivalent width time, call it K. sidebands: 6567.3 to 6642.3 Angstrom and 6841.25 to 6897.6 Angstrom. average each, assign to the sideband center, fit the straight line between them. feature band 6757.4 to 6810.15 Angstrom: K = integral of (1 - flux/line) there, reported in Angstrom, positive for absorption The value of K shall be 4.7 Angstrom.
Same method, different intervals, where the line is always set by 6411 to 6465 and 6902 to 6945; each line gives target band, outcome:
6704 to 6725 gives -1.4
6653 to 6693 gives 1.8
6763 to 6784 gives 1.4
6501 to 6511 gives 0.4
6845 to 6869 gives 0.7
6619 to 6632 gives 0.2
